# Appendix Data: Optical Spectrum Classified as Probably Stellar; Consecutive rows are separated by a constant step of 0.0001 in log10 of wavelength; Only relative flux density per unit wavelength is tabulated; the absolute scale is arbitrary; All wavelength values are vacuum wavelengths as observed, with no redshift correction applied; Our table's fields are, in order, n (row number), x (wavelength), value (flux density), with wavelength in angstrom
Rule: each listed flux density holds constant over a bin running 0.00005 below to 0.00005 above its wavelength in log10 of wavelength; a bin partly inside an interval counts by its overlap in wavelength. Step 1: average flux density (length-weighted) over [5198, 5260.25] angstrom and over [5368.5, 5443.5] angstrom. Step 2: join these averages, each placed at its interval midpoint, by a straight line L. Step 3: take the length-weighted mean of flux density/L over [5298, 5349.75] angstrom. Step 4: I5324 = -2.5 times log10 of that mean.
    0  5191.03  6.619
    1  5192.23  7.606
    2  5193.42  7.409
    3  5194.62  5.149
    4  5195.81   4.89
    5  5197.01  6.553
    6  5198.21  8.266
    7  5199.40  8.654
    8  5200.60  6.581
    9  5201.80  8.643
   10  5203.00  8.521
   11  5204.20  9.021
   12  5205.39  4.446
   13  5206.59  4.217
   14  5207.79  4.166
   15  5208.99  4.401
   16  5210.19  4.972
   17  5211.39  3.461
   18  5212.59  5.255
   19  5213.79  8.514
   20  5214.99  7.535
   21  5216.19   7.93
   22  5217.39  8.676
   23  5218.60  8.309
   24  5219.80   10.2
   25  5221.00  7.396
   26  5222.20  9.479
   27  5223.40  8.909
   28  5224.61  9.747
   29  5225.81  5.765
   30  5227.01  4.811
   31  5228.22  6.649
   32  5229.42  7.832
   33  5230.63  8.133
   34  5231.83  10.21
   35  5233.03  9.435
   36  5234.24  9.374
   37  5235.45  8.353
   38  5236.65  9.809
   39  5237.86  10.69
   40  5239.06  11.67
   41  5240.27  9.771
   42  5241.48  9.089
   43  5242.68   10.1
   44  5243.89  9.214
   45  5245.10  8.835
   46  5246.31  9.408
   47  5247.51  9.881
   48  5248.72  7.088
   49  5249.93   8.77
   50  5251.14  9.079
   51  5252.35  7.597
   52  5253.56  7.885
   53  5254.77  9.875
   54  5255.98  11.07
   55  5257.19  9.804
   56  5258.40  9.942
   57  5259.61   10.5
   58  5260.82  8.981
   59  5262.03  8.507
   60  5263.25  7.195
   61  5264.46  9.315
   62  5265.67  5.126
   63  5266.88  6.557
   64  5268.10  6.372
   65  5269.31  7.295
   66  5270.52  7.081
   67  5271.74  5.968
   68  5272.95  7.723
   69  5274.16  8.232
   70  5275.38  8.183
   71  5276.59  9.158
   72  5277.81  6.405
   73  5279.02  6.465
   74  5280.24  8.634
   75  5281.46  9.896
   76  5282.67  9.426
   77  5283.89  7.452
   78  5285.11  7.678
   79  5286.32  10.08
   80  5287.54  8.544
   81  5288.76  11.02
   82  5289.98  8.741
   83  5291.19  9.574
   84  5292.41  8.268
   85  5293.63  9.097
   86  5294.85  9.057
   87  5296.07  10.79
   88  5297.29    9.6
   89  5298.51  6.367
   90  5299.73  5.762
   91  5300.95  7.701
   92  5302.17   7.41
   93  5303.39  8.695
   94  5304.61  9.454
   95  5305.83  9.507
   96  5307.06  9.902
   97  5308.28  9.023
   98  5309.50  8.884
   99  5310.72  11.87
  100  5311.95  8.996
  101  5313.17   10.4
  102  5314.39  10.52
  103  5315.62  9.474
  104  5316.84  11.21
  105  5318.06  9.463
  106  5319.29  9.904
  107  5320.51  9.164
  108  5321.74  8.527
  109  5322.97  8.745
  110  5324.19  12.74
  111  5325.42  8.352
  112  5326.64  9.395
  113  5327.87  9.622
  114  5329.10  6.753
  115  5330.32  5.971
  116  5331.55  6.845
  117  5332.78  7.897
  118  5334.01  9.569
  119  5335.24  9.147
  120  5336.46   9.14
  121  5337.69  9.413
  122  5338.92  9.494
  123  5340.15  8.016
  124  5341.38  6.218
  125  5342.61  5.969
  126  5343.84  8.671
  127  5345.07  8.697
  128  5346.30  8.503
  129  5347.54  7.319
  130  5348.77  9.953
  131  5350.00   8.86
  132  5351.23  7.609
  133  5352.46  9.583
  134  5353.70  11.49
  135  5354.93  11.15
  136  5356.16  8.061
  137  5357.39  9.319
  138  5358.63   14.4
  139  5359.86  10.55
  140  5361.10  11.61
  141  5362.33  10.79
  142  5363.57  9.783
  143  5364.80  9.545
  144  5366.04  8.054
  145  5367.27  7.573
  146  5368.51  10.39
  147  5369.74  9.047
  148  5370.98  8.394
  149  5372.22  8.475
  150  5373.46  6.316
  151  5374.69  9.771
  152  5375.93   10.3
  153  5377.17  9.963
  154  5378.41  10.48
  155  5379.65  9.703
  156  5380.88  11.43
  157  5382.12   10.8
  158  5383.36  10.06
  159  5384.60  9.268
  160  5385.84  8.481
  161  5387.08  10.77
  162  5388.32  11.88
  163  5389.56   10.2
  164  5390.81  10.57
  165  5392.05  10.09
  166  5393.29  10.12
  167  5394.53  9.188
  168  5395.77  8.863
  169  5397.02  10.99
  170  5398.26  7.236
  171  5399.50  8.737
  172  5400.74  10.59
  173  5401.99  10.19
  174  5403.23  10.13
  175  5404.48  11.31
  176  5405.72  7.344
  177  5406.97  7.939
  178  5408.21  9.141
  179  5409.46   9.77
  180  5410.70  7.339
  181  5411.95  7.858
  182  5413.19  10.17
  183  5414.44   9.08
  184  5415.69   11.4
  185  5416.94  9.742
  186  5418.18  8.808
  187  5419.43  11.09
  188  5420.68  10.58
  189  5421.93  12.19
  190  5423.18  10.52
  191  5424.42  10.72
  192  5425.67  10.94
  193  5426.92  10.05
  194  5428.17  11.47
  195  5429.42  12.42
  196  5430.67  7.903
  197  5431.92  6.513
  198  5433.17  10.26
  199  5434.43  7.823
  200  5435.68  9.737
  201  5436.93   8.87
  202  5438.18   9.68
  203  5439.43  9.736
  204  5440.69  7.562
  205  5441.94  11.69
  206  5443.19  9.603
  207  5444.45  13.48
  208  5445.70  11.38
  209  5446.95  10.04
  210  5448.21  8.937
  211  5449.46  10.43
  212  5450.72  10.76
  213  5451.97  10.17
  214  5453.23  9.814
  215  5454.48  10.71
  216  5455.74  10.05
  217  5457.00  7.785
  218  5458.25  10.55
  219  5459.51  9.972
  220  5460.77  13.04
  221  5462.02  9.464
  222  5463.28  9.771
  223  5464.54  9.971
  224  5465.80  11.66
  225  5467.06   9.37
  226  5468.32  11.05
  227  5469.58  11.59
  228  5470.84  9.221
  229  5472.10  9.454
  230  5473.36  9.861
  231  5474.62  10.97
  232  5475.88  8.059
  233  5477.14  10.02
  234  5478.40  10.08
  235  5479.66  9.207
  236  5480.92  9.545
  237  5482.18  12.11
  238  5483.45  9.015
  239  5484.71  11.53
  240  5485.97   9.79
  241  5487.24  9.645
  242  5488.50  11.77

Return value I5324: 0.03 mag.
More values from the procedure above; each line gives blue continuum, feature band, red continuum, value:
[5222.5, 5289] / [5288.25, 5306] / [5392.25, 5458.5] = 0.02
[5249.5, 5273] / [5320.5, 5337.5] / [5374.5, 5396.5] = 0.07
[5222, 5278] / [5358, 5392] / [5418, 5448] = -0.04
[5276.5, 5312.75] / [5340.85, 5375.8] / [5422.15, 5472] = 0.02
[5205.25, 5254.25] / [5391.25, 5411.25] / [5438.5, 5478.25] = 0.04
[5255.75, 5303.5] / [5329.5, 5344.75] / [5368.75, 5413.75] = 0.12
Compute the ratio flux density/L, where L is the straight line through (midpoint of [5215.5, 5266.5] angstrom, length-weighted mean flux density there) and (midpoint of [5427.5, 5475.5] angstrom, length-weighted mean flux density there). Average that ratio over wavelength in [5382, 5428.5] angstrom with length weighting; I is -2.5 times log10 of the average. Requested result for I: -0.01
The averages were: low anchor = 8.81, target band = 9.87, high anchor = 10.1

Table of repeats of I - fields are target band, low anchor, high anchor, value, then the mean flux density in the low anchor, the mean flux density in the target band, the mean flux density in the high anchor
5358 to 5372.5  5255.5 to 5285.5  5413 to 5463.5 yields -0.08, 8.11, 9.91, 10.1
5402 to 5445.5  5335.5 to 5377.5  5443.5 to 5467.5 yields 0.02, 9.18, 9.81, 10.4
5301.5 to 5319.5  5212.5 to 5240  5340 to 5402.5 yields -0.06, 8.54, 9.64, 9.5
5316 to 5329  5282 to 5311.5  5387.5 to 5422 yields -0.06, 8.92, 9.59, 9.7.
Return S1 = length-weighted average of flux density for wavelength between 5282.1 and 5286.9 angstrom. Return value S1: 8.65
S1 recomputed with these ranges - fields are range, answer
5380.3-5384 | 10.7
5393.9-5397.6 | 9.66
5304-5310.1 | 9.35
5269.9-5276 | 7.45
